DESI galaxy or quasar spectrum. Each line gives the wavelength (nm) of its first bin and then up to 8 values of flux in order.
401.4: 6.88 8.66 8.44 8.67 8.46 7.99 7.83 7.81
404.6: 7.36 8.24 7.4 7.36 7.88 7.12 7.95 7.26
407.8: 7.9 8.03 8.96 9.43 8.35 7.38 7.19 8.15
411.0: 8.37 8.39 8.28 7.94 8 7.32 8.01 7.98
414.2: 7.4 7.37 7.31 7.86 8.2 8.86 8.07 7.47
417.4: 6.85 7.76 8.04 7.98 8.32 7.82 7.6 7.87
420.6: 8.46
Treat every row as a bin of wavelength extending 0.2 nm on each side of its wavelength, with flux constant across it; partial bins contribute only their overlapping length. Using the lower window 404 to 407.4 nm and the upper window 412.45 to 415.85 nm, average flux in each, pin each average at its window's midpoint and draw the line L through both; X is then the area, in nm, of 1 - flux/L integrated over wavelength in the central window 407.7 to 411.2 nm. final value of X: -0.253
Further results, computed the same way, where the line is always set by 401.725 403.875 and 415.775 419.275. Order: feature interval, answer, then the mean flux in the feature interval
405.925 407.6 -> 0.14 nm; 7.54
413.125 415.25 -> 0.11 nm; 7.61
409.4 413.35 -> 0.09 nm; 7.92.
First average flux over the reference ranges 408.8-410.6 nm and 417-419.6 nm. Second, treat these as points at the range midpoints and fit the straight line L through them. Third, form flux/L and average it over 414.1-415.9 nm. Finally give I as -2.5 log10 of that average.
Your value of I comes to 0.040 mag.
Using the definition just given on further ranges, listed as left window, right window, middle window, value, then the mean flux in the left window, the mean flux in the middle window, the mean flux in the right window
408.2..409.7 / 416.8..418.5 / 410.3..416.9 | 0.02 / 8.69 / 7.95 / 7.56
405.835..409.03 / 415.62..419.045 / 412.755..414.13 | 0.03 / 7.96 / 7.74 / 7.93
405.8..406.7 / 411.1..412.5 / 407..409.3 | -0.07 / 7.51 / 8.29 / 8.2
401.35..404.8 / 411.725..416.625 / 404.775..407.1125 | 0.05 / 8.06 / 7.64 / 7.88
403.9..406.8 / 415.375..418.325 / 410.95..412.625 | -0.06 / 7.6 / 8.2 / 7.89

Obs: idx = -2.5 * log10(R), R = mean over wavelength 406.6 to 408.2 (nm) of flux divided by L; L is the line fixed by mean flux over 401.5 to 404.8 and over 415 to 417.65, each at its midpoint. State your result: 0.05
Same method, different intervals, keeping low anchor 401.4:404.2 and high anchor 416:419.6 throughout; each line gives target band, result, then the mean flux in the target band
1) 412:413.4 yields 0.03 mag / 7.79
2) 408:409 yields -0.08 mag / 8.68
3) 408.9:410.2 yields -0.01 mag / 8.12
